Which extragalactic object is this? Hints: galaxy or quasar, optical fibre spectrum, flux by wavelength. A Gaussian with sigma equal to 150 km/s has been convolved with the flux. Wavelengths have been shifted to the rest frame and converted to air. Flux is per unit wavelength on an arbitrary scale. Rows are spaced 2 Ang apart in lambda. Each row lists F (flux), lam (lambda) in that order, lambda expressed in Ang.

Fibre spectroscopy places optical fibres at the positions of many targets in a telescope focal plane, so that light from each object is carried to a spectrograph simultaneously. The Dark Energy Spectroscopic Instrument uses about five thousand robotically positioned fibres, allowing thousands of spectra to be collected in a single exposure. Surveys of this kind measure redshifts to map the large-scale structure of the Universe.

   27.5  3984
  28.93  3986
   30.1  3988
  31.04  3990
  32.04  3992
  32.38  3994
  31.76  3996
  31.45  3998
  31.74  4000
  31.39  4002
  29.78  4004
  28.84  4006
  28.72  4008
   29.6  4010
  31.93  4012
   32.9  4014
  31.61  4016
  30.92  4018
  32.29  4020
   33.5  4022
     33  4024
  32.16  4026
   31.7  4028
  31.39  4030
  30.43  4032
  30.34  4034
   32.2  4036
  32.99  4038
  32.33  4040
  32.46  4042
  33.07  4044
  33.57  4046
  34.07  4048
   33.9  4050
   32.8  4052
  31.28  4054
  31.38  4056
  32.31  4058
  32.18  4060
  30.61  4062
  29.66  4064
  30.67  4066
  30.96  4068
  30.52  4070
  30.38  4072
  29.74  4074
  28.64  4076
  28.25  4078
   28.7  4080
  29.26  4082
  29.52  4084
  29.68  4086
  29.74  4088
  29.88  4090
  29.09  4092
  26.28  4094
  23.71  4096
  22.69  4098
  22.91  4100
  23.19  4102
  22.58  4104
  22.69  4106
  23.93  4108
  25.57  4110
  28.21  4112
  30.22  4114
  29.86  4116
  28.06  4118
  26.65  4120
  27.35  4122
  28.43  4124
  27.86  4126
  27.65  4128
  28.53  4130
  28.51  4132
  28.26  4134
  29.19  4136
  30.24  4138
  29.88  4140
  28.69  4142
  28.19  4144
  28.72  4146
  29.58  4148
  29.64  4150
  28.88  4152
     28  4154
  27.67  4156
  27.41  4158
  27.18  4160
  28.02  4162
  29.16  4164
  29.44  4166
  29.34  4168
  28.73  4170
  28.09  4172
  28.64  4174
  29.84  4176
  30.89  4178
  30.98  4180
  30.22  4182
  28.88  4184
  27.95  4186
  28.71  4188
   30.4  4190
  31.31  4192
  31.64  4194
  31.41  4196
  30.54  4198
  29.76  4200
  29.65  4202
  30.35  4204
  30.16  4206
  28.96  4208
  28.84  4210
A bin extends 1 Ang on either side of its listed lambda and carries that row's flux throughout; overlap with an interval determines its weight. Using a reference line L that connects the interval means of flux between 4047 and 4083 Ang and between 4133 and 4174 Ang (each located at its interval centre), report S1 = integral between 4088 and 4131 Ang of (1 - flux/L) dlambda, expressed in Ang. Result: 4.68 Ang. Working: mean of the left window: 30.9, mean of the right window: 28.7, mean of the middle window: 26.5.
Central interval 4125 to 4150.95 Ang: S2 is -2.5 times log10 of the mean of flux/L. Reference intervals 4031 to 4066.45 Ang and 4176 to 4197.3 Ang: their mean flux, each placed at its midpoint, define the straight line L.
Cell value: 0.07 mag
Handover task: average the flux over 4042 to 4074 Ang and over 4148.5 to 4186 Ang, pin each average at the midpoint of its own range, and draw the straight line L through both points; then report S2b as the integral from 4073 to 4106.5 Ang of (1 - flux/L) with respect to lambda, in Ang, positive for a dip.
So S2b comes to 4.4 Ang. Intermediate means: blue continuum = 31.8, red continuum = 28.9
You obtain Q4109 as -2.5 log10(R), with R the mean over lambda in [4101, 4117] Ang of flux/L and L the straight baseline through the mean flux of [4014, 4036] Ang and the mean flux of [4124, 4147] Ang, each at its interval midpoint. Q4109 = 0.14 mag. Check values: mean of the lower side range 31.8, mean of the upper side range 28.7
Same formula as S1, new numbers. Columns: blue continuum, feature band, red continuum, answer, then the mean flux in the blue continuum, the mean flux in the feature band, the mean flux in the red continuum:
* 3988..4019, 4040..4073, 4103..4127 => -3.2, 31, 31.9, 26.8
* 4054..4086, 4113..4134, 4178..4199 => 1.3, 30.2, 28.3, 30.2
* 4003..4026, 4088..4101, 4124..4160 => 1.5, 31.2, 26.1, 28.6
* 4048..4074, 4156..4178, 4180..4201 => 1.2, 31.4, 28.6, 30.1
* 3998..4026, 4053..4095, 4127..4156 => 0.2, 31.3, 29.9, 28.8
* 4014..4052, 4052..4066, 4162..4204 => 0.3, 32.4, 31.3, 29.8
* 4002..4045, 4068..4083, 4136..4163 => 0.4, 31.5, 29.5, 28.6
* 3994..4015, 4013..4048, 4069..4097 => -2.4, 30.9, 32.2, 28.8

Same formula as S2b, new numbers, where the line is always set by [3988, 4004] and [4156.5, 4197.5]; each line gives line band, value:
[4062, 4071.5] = 0.1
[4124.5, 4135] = 0.6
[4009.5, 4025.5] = -0.4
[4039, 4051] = -0.9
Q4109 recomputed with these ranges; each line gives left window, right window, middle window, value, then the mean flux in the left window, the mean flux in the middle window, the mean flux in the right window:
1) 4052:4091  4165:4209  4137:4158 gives 0.040 mag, 30.2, 28.9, 29.8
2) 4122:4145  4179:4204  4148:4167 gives 0.030 mag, 28.6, 28.4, 30.1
